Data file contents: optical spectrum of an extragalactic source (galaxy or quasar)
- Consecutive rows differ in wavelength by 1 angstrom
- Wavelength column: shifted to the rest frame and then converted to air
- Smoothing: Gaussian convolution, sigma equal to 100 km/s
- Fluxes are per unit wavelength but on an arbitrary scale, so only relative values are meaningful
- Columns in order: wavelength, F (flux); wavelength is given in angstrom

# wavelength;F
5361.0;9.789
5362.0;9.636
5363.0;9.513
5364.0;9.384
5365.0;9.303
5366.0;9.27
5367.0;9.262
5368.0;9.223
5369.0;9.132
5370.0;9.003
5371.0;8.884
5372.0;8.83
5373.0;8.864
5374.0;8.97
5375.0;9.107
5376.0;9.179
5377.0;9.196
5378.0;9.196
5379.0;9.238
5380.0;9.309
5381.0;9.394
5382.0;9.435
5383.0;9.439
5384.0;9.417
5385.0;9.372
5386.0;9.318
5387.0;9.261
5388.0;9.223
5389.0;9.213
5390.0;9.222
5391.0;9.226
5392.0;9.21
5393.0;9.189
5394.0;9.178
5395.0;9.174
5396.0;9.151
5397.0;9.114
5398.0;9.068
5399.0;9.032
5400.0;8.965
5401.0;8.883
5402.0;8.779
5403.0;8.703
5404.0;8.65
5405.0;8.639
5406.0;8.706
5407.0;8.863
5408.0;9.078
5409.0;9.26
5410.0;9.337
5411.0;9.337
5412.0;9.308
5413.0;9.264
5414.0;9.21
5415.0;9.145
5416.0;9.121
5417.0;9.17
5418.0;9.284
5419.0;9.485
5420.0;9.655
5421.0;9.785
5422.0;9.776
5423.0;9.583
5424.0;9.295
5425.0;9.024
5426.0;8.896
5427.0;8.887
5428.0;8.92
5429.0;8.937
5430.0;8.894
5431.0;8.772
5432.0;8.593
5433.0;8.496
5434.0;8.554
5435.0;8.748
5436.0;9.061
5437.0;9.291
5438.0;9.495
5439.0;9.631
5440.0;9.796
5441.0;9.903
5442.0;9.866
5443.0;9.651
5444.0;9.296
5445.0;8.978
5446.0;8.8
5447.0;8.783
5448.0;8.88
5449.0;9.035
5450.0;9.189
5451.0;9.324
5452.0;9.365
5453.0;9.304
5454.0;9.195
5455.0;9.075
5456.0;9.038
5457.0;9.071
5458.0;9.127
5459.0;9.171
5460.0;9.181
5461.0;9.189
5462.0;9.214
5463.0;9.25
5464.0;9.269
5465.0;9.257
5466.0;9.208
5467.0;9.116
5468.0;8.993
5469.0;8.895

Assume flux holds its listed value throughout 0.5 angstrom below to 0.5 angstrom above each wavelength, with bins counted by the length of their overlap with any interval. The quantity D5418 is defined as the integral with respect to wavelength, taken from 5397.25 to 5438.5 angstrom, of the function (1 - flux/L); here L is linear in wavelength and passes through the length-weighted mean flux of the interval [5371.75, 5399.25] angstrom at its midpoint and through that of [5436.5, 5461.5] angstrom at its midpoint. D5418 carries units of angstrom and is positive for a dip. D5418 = 0.7 angstrom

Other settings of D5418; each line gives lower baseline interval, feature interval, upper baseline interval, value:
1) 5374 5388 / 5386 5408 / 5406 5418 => 0.5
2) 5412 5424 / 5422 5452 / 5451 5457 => 0.5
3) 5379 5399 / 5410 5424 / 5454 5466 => -0.3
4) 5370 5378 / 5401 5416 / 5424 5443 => 0.1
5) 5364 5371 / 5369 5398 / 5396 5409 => -0.4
